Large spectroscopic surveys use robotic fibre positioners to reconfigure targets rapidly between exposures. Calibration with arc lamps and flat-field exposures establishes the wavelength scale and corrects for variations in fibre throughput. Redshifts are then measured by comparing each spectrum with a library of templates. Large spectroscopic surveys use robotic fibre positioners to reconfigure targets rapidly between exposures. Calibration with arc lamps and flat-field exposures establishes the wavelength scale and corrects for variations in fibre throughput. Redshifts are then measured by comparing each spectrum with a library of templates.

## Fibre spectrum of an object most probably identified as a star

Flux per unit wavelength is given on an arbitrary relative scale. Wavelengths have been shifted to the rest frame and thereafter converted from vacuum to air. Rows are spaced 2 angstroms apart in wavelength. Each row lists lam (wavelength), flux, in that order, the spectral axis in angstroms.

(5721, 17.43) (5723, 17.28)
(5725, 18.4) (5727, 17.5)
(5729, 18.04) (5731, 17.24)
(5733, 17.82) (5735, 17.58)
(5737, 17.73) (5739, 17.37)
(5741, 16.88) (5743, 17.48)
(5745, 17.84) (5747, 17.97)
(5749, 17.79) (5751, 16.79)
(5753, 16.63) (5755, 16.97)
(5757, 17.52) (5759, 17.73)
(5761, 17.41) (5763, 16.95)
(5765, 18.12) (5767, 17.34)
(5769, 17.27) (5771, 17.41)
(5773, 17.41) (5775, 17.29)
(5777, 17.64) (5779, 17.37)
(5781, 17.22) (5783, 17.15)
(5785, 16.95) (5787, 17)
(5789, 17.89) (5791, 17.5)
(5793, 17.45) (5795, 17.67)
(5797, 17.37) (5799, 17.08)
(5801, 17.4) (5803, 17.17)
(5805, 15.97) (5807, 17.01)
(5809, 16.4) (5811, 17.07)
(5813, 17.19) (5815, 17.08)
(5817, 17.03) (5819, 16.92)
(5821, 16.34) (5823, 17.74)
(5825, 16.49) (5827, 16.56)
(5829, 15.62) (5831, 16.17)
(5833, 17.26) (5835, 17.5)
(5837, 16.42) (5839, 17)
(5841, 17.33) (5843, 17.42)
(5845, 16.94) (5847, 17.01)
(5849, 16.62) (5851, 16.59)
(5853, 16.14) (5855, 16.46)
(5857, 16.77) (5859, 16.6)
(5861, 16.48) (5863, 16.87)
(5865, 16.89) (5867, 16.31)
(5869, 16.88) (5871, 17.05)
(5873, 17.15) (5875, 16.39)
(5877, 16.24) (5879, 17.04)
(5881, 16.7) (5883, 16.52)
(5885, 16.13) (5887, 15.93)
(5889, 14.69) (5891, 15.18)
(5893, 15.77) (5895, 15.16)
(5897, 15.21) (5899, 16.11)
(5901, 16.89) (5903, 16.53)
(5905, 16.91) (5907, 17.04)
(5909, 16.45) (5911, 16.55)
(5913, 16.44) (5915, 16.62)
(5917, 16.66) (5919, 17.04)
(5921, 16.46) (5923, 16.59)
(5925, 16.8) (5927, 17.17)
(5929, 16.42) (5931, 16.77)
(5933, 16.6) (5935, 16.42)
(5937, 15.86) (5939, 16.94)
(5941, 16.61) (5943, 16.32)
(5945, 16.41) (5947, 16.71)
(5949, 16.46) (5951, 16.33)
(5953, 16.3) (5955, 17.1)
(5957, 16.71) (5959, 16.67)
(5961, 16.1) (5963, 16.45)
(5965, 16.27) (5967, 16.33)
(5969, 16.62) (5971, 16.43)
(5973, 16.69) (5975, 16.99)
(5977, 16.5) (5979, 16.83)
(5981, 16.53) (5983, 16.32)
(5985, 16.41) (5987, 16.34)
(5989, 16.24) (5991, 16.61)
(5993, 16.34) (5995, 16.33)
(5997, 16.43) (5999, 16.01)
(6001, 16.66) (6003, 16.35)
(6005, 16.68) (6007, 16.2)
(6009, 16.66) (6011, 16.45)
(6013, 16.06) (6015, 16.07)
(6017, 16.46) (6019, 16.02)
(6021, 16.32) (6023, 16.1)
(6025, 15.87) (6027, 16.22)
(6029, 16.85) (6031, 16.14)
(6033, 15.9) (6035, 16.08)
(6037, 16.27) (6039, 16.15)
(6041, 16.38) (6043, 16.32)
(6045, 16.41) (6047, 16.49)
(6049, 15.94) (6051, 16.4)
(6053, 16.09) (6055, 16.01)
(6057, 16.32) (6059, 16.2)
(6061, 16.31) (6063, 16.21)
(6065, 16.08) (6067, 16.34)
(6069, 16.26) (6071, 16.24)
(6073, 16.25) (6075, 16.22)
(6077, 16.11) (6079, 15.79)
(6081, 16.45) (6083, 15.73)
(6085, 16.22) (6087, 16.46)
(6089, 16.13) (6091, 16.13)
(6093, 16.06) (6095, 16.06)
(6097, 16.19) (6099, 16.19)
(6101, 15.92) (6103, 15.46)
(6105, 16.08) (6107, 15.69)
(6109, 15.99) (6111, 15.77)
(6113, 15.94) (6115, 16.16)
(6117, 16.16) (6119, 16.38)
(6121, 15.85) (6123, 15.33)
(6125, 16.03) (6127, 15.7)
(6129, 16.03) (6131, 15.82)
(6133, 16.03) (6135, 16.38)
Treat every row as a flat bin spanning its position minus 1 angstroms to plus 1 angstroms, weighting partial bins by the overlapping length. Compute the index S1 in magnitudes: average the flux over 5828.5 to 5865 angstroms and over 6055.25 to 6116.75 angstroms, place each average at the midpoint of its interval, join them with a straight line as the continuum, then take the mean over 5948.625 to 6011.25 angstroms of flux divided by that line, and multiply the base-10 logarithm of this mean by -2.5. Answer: -0.01 mag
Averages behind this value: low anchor 16.8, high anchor 16.1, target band 16.5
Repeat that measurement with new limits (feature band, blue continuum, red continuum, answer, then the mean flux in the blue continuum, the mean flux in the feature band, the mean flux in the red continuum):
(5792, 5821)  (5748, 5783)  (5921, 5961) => 0.008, 17.3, 17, 16.6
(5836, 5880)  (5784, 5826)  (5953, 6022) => 0.009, 17.1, 16.8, 16.4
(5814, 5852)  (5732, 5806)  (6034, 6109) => 0.016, 17.4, 16.8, 16.2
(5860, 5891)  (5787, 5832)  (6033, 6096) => 0.021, 17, 16.4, 16.2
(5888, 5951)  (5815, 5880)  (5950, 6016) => 0.014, 16.8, 16.4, 16.5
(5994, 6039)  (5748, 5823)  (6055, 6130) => 0.005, 17.2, 16.3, 16.1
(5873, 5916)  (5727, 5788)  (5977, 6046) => 0.038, 17.4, 16.2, 16.3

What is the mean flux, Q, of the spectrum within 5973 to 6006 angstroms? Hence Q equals 16.5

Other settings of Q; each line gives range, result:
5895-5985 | 16.5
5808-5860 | 16.8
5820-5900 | 16.5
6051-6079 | 16.2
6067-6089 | 16.2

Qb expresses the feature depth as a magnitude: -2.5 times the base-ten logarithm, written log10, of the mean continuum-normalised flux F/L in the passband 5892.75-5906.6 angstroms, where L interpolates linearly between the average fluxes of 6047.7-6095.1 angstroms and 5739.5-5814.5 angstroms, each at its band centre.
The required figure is 0.04 mag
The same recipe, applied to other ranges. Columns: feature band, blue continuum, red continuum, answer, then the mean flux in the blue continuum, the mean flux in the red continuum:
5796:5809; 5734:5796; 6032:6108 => 0.02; 17.4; 16.1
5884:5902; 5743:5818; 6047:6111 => 0.08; 17.3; 16.1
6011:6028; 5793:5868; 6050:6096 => 0.01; 16.8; 16.2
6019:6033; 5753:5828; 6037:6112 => 0.01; 17.2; 16.1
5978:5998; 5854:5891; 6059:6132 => -0.01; 16.5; 16.1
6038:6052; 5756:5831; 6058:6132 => 0.00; 17.1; 16.1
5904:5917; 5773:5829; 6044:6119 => 0.00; 17.1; 16.1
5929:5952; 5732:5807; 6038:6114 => 0.01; 17.4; 16.1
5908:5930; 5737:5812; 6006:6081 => 0.00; 17.3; 16.2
